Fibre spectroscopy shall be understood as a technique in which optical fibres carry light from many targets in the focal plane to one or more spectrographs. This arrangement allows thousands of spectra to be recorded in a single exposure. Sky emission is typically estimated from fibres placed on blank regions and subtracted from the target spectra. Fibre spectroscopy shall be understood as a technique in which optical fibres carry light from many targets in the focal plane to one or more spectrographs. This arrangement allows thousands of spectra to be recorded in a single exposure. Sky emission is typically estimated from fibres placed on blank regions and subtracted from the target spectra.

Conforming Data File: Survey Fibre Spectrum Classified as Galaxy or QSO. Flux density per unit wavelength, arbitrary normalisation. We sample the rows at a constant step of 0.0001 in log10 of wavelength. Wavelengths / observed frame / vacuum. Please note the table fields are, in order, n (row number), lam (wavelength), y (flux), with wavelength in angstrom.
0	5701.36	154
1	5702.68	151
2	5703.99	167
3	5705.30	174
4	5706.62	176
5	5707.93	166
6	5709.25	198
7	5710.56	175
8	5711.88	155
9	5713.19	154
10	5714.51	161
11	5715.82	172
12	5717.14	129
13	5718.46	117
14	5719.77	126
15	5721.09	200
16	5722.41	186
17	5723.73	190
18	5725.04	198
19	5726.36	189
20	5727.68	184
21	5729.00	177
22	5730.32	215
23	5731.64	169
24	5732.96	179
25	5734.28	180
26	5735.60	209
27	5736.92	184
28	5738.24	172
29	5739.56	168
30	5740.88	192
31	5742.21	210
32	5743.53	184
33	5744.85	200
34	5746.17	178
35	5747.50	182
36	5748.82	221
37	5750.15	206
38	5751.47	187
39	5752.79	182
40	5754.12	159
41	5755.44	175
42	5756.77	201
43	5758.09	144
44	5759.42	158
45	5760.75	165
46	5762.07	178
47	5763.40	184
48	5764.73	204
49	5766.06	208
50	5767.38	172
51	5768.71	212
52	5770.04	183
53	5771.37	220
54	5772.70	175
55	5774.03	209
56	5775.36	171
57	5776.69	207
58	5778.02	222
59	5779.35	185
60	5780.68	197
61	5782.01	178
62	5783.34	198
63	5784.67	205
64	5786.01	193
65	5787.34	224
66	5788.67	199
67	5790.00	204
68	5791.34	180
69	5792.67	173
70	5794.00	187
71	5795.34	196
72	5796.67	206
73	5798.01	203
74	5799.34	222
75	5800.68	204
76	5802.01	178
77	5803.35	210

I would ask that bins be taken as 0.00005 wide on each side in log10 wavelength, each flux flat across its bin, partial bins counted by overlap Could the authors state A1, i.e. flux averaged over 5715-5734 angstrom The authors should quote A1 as 174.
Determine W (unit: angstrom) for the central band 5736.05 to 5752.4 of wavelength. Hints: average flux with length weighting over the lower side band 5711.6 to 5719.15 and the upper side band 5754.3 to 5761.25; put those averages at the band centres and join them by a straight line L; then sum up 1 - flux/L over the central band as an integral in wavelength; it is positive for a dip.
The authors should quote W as -2.9 angstrom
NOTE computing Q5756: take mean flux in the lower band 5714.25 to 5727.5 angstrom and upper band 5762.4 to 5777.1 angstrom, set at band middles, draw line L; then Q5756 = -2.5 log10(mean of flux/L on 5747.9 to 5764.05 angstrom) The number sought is 0.04 mag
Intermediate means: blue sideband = 168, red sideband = 194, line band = 180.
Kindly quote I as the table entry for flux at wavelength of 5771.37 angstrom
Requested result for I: 220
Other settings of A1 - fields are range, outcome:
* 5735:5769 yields 186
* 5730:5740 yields 184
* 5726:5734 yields 185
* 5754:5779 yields 187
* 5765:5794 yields 196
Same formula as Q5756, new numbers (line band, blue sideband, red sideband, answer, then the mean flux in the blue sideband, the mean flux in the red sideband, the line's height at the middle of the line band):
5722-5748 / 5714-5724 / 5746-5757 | -0.088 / 159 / 188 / 173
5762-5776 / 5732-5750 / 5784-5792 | 0.018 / 189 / 201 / 196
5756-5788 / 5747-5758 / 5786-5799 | 0.005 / 187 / 197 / 192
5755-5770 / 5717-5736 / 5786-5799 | 0.037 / 177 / 197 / 188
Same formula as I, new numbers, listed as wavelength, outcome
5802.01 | 178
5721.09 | 200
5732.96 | 179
